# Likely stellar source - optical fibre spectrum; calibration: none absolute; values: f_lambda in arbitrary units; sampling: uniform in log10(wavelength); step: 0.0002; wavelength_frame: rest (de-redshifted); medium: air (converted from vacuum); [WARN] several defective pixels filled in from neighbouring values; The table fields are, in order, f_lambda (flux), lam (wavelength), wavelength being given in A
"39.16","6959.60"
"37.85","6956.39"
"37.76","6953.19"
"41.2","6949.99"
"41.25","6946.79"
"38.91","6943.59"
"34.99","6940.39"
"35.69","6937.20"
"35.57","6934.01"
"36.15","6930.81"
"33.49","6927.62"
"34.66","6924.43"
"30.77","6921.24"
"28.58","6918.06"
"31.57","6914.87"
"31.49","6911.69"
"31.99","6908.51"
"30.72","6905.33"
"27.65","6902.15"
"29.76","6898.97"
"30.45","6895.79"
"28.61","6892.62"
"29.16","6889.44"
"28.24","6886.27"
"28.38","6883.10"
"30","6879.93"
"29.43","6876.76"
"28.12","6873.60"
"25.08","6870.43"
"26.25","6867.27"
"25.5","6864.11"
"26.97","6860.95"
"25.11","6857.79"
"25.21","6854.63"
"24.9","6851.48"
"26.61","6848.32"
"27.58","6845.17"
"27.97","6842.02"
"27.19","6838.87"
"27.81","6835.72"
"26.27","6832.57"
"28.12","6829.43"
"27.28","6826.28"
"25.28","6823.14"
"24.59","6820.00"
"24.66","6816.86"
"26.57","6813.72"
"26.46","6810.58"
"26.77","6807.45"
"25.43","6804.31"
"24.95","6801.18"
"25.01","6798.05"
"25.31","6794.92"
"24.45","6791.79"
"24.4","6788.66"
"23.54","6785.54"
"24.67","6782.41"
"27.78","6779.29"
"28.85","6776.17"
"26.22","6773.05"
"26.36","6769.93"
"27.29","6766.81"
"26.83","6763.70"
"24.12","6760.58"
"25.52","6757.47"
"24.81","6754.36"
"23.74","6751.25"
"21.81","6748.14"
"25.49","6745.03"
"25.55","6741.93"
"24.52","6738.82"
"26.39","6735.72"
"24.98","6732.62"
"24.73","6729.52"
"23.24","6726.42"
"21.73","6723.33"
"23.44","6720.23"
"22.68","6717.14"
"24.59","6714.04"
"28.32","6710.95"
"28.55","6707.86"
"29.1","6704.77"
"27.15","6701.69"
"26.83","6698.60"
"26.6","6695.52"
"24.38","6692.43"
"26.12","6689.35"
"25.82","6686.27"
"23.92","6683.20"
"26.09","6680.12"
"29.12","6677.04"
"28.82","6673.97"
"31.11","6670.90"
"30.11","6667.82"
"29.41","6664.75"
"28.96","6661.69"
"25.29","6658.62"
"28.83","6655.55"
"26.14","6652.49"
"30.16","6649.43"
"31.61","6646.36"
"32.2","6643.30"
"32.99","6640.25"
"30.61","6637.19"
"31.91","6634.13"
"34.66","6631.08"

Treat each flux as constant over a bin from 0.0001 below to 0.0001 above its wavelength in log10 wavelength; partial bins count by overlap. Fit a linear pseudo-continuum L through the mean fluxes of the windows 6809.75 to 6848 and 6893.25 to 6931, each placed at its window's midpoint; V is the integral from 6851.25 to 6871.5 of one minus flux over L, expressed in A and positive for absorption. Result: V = 2.0 A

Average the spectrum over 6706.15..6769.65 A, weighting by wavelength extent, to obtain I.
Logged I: 25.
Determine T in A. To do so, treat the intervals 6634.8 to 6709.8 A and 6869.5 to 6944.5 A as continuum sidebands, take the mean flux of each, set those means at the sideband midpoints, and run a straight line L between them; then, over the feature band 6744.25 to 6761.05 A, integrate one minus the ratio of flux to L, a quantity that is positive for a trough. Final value 2.9 A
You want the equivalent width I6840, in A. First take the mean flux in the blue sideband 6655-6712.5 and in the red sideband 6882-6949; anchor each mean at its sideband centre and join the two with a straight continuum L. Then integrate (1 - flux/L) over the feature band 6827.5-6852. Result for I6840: 2.9 A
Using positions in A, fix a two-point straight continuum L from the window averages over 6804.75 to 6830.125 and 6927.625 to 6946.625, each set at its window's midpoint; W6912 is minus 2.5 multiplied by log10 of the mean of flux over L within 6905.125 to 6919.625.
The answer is 0.11 mag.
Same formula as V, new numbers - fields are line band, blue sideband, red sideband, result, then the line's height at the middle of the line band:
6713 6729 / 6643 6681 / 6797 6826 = 2.59 A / 27.7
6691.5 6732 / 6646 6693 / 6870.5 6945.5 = 4.23 A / 28.5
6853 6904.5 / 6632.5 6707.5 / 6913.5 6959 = 9.60 A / 34.1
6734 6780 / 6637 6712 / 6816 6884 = 3.19 A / 27.6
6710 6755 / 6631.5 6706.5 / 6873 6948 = 7.79 A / 29.4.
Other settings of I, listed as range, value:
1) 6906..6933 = 32.4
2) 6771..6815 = 25.7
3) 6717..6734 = 23.5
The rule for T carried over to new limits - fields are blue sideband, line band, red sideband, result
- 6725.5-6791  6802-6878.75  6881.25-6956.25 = 7.2 A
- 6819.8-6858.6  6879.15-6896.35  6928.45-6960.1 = 1.5 A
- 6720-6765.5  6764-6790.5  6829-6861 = -1.0 A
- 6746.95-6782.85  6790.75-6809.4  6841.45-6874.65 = 0.4 A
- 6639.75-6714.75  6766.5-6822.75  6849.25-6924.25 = 5.2 A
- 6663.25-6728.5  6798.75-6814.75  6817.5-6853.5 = 0.4 A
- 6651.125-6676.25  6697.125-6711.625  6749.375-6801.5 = -0.3 A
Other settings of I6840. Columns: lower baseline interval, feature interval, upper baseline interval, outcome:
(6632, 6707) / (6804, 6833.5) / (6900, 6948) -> 4.93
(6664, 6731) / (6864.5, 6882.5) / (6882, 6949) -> 2.07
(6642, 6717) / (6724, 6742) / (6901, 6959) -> 2.79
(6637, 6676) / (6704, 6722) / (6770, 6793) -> 1.28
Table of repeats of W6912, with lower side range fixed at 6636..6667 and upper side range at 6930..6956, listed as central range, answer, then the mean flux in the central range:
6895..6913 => 0.21 mag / 30.3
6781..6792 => 0.35 mag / 24.2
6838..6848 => 0.26 mag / 27.5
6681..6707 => 0.17 mag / 26.3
